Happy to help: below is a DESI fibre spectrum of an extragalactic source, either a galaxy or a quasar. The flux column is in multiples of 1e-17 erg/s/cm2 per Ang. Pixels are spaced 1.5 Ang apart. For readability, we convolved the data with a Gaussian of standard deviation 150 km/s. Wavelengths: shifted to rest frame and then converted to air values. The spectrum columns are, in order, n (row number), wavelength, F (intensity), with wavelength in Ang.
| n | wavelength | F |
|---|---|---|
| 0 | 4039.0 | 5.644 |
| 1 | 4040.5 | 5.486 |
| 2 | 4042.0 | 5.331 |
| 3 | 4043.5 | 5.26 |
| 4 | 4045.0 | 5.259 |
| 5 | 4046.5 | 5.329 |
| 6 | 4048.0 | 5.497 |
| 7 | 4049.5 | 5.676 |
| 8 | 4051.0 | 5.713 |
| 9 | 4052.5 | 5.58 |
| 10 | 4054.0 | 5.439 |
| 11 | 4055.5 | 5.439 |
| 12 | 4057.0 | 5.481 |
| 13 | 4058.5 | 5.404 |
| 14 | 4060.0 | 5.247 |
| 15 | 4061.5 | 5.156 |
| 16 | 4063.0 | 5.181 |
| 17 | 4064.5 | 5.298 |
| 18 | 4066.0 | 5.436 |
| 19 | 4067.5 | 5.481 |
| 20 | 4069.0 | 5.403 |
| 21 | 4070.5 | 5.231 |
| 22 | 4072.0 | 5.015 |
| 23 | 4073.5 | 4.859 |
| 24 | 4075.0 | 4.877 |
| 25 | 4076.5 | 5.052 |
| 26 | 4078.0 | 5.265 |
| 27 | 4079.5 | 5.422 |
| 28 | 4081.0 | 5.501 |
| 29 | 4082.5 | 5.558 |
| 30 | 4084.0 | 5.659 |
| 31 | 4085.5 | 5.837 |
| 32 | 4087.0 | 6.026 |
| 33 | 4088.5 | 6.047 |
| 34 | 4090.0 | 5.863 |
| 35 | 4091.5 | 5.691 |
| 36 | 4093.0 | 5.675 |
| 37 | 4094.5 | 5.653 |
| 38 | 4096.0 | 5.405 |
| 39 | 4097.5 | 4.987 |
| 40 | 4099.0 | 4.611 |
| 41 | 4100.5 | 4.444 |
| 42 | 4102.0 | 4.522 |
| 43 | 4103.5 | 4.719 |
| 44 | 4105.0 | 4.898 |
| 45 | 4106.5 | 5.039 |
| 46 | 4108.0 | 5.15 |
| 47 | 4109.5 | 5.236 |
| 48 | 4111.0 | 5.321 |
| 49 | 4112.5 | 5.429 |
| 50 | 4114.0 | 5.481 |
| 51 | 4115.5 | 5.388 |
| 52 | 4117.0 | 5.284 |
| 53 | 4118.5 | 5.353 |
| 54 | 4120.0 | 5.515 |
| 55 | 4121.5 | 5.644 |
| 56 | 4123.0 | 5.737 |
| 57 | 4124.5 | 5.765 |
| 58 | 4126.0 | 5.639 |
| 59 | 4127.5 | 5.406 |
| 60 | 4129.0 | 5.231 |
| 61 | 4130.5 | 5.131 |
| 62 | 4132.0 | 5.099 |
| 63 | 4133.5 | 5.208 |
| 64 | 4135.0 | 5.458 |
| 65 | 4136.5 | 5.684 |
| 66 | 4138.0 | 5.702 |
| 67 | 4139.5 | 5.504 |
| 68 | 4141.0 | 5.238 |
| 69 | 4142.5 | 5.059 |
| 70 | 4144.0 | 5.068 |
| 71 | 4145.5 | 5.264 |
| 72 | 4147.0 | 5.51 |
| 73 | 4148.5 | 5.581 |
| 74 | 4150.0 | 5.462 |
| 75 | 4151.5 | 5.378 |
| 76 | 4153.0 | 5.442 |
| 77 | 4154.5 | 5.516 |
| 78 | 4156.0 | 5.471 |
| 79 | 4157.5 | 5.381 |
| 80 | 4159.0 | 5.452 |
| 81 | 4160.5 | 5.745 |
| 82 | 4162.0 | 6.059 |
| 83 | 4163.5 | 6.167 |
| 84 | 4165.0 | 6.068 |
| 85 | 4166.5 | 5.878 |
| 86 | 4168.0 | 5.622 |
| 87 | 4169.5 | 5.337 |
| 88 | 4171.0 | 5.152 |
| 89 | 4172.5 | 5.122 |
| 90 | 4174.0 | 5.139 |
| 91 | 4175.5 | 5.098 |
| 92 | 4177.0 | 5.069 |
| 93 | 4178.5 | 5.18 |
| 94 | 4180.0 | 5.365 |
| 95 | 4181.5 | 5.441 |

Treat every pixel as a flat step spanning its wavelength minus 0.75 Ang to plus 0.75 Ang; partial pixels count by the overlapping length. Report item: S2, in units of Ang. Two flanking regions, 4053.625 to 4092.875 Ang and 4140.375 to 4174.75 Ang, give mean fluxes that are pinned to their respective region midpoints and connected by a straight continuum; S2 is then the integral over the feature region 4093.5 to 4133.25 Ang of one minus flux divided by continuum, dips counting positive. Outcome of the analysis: 1.6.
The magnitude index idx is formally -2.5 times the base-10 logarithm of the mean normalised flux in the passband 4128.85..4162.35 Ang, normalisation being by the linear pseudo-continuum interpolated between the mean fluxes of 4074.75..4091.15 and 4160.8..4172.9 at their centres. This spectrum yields 0.05 mag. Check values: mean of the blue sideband 5.58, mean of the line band 5.41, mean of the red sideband 5.69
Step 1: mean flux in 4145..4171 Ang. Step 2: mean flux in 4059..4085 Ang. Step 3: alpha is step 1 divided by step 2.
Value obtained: 1.1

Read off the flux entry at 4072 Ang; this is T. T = 5.015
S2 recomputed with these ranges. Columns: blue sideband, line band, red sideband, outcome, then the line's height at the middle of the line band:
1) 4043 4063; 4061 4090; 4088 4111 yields -0.52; 5.31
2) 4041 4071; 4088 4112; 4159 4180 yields 1.05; 5.44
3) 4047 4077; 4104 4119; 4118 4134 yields 0.45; 5.41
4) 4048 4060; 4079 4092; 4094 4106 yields -1.67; 5.09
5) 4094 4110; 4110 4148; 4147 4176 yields -1.39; 5.22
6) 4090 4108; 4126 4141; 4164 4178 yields -0.42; 5.24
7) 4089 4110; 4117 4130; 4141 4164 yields -0.52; 5.3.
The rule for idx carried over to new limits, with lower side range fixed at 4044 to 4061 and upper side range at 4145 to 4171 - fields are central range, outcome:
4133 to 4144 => 0.04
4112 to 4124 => 0.01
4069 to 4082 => 0.06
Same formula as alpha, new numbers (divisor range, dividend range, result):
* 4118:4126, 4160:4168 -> 1.06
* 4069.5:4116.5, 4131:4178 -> 1.03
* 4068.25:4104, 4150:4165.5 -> 1.06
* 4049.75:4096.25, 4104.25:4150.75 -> 0.99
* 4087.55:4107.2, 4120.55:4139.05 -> 1.05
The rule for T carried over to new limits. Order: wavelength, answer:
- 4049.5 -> 5.676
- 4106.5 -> 5.039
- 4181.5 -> 5.441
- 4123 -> 5.737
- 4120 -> 5.515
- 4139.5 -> 5.504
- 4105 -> 4.898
